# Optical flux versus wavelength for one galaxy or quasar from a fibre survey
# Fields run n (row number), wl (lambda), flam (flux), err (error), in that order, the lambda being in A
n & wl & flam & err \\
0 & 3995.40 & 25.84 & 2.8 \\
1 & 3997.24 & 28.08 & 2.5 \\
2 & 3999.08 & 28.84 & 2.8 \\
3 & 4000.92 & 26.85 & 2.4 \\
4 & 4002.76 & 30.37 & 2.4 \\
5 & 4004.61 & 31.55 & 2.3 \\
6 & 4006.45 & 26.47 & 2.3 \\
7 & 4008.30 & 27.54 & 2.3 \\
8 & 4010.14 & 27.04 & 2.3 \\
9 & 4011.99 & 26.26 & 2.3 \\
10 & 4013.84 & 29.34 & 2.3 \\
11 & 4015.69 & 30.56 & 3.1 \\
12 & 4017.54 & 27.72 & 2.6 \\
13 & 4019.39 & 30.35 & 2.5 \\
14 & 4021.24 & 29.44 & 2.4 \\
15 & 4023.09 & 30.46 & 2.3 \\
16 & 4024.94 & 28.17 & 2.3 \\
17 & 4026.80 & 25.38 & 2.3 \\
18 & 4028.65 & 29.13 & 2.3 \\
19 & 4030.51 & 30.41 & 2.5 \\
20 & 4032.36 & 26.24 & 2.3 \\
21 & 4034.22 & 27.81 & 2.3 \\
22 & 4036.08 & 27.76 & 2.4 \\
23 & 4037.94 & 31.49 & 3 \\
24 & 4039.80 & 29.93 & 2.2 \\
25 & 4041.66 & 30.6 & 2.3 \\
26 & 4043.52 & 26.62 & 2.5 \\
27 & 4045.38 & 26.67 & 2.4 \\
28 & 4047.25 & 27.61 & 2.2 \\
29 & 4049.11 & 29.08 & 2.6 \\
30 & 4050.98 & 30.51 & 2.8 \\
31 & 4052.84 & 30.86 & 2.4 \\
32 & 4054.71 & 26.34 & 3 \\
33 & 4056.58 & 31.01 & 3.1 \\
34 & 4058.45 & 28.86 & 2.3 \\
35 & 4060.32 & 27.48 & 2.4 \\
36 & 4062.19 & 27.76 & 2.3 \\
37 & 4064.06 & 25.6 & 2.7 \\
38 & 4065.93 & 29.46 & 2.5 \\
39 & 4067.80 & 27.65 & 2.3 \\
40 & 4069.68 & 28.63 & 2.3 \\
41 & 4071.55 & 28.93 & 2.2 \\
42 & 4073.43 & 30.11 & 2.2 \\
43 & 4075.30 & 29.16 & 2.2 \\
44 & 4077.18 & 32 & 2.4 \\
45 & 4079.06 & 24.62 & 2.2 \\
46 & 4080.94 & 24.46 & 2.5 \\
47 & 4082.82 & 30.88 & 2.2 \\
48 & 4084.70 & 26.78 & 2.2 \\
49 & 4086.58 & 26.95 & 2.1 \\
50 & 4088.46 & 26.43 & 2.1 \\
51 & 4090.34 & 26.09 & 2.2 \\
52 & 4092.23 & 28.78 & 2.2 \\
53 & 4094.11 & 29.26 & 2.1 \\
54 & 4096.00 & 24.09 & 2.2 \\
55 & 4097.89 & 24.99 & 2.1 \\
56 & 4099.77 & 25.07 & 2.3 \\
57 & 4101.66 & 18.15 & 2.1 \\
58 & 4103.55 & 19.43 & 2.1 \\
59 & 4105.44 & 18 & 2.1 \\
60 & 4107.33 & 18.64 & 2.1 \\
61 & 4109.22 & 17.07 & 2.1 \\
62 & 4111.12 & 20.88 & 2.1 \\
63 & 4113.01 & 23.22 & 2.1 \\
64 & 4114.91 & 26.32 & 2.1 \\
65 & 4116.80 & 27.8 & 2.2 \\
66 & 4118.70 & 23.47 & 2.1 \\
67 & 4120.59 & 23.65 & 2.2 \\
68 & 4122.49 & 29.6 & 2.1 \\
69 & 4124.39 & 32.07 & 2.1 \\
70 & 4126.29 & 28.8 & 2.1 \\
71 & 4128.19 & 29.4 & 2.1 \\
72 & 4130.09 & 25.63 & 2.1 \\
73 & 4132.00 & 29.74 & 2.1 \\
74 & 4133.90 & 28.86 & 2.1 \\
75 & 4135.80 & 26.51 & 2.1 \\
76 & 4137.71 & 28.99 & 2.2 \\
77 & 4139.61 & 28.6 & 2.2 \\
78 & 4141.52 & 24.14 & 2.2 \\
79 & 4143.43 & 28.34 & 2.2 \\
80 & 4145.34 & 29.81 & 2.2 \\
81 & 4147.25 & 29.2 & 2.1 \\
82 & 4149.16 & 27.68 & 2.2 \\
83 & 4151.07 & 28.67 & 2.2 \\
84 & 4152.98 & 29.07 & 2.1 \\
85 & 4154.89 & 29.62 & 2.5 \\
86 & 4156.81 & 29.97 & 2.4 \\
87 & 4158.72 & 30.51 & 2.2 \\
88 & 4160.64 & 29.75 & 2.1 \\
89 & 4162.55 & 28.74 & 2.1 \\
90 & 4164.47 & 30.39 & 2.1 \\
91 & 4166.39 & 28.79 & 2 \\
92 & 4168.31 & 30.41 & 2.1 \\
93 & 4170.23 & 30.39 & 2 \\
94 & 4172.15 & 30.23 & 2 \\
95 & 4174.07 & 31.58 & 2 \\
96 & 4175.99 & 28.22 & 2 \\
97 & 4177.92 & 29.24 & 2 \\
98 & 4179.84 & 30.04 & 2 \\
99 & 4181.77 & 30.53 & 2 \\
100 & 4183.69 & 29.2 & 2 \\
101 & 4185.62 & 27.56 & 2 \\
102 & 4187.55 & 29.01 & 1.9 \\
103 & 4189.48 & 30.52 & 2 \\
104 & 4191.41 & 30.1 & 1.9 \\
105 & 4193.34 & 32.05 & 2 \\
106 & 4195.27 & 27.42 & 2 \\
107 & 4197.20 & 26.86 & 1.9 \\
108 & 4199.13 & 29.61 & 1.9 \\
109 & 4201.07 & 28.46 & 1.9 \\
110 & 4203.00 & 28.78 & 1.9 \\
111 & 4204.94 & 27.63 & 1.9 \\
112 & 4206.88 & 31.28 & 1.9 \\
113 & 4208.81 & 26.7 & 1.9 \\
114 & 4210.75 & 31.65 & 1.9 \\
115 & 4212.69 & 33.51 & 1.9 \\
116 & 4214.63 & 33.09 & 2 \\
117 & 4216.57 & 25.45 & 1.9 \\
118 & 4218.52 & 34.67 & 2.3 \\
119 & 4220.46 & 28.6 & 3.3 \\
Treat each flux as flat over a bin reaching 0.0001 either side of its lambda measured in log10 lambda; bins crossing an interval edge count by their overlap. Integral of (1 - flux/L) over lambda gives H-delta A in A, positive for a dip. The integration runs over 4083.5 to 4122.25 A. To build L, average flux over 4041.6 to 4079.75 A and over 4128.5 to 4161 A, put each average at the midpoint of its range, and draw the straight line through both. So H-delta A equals 6.3 A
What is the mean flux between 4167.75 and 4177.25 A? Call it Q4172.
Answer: 30.1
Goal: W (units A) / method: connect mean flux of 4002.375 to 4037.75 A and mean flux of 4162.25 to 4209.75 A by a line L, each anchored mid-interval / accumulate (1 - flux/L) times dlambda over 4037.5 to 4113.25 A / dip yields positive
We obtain 5.9 A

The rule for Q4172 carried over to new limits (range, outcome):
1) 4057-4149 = 26.5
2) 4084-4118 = 23.7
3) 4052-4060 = 29.1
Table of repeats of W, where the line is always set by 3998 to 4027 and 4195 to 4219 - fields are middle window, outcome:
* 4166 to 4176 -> -0.3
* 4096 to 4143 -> 6.7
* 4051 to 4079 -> 0.1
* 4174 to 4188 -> 0.1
